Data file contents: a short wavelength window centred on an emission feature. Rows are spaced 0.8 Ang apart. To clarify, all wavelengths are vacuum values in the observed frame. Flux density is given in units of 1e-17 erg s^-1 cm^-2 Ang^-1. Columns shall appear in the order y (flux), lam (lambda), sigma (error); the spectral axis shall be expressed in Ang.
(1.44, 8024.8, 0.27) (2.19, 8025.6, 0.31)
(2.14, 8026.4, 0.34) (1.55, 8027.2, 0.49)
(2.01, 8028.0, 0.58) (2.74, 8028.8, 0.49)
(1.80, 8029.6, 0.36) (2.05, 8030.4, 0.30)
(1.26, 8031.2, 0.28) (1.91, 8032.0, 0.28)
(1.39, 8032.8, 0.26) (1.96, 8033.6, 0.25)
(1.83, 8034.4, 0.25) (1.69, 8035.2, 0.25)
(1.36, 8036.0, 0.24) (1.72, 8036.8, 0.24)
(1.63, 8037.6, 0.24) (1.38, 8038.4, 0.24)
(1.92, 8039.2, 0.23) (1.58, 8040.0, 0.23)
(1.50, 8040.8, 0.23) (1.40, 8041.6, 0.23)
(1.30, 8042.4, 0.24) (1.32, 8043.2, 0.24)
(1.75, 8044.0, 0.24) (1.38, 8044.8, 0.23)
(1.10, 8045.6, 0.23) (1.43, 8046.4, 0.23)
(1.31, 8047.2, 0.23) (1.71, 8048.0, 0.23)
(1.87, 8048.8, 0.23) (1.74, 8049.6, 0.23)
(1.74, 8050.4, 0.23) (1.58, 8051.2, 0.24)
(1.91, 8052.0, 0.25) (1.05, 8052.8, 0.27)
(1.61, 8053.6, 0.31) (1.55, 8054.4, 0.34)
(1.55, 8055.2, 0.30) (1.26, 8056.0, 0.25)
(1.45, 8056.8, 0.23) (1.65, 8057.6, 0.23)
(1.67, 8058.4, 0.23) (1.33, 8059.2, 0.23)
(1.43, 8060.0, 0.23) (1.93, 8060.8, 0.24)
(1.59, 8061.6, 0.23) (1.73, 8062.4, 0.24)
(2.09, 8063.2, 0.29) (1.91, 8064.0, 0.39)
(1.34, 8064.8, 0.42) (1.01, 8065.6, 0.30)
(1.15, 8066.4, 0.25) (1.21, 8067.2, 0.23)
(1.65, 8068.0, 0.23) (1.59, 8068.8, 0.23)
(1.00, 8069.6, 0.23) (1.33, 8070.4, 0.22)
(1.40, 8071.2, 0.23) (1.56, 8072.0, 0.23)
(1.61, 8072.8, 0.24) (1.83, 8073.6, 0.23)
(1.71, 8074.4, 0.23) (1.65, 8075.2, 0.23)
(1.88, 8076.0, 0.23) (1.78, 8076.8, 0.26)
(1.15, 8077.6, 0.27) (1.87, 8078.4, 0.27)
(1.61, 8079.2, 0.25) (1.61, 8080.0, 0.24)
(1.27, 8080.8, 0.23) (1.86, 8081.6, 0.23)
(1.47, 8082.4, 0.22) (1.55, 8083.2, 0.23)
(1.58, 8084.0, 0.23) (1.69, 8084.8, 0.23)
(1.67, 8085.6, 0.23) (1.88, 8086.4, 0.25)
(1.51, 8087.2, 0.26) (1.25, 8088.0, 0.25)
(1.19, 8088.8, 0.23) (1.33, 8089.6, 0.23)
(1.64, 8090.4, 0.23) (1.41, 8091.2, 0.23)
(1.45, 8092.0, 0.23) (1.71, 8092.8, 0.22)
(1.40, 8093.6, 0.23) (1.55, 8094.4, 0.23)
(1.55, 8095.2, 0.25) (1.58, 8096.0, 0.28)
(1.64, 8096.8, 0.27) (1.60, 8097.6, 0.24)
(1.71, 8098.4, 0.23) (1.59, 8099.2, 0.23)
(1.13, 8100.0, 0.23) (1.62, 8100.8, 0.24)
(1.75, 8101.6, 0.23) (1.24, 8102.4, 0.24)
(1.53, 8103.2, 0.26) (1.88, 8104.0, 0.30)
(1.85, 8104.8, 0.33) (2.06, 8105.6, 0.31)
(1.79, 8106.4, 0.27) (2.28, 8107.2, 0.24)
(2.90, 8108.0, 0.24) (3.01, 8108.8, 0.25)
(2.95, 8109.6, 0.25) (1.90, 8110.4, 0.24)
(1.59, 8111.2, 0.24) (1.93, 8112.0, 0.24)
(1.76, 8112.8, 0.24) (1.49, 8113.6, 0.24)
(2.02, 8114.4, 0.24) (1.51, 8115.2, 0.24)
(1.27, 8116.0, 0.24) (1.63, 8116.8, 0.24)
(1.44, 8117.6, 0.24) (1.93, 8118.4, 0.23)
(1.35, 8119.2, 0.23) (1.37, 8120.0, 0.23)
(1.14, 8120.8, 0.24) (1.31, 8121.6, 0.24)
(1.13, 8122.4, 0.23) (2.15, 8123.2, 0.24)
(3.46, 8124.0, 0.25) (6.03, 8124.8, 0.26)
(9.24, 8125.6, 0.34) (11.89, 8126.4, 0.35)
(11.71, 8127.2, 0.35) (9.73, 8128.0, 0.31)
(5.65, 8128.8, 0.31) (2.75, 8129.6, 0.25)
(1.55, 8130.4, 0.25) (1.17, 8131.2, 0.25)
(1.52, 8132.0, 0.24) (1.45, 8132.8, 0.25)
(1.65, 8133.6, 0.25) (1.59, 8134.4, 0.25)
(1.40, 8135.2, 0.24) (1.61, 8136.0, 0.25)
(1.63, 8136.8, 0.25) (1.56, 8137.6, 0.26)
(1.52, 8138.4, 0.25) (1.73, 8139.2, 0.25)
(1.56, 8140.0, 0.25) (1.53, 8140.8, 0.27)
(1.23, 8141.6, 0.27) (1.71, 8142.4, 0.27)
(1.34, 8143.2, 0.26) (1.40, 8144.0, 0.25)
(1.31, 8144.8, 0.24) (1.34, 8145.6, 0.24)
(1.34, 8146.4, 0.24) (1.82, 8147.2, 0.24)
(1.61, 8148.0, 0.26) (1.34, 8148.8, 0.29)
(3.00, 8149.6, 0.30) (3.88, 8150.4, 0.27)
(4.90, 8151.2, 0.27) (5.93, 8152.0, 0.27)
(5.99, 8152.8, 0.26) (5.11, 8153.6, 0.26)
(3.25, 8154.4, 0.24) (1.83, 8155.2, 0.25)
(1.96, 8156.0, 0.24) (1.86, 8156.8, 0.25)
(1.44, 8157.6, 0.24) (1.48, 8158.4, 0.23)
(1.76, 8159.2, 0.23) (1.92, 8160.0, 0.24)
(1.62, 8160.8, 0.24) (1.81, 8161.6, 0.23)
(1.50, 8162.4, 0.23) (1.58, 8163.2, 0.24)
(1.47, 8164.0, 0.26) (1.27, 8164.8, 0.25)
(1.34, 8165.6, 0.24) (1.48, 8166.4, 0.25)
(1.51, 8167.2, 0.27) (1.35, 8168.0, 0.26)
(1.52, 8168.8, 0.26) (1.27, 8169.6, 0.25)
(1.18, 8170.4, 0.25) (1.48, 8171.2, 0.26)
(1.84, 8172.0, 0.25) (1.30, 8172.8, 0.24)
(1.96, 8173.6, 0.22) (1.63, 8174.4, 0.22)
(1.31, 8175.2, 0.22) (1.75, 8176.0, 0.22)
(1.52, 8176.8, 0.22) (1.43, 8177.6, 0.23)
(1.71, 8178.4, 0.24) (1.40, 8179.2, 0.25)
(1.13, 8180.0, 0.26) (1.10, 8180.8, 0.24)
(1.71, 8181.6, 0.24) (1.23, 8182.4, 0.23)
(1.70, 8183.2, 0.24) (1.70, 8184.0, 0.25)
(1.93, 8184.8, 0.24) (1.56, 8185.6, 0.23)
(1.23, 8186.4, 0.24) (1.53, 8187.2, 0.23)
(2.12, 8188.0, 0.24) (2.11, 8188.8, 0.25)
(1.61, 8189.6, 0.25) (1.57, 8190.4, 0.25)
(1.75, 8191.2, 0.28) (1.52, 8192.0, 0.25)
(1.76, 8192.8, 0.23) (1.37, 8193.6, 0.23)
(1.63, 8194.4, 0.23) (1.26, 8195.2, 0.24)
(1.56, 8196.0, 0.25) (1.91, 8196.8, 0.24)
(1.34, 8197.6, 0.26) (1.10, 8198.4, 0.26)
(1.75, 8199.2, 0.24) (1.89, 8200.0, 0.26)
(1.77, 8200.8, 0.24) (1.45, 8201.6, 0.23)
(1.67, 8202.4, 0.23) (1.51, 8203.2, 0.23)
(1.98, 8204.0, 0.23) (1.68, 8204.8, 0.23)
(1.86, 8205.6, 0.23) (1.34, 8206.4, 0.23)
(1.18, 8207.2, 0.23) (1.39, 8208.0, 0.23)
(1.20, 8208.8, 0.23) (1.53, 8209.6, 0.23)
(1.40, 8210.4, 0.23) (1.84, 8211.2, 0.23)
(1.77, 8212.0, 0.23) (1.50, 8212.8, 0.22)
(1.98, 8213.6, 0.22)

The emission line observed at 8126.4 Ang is Halpha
